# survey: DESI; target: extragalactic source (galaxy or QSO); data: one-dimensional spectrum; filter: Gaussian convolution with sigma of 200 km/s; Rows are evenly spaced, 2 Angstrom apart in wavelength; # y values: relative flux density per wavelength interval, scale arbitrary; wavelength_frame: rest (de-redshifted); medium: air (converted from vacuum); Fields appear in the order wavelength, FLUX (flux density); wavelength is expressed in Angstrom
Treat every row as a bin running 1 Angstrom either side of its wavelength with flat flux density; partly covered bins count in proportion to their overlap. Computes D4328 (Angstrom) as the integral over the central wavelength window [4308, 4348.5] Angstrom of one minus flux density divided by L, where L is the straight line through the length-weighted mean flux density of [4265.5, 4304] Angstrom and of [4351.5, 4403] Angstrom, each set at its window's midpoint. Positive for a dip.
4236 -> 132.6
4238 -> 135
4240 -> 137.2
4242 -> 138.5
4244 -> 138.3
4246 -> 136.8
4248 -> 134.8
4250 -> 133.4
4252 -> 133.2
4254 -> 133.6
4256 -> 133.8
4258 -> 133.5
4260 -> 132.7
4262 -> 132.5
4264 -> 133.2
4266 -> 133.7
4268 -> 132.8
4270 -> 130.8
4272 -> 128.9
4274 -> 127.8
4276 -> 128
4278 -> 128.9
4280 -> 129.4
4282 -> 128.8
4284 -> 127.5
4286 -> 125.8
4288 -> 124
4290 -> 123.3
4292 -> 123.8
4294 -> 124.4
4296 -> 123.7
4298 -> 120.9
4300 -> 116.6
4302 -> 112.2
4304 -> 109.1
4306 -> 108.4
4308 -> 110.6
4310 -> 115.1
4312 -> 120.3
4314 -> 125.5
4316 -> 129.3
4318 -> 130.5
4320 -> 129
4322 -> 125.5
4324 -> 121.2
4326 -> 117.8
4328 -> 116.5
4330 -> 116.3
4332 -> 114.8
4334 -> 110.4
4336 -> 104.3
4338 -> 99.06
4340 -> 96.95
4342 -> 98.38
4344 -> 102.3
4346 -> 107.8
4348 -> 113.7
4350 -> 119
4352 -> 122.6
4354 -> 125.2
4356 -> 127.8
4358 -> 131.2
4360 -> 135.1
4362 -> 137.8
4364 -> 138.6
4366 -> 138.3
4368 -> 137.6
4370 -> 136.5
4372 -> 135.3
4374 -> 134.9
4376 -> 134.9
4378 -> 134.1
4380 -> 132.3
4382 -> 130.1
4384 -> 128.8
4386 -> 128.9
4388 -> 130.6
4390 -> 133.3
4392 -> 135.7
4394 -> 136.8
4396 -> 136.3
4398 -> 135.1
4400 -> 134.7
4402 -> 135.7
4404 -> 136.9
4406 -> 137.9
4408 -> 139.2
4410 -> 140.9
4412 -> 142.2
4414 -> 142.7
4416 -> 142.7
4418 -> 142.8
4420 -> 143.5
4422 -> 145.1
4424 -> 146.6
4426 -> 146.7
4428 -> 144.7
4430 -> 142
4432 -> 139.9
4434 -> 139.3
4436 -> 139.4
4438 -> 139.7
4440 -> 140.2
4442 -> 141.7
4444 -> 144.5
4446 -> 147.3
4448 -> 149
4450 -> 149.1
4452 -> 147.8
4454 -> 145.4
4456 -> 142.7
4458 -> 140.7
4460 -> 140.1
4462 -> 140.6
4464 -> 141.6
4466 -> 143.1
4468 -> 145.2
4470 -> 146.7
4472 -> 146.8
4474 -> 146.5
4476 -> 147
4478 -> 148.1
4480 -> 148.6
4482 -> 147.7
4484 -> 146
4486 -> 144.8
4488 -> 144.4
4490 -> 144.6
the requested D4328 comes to 4.5 Angstrom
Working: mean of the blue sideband 125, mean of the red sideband 133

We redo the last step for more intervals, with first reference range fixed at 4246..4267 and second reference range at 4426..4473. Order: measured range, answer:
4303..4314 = 1.8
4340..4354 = 2.8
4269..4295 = 1.5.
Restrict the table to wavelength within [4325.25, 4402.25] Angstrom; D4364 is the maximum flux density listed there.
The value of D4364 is 138.6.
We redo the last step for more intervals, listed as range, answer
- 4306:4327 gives 130.5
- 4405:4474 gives 149.1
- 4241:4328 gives 138.5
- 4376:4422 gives 145.1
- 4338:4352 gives 122.6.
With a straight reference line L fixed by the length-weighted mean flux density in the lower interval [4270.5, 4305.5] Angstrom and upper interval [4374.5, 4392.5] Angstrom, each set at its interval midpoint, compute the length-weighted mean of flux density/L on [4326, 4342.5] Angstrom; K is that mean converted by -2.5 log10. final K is 0.18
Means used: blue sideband 124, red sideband 132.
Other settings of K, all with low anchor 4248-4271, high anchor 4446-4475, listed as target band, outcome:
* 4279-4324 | 0.11 mag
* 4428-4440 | 0.02 mag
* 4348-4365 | 0.08 mag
